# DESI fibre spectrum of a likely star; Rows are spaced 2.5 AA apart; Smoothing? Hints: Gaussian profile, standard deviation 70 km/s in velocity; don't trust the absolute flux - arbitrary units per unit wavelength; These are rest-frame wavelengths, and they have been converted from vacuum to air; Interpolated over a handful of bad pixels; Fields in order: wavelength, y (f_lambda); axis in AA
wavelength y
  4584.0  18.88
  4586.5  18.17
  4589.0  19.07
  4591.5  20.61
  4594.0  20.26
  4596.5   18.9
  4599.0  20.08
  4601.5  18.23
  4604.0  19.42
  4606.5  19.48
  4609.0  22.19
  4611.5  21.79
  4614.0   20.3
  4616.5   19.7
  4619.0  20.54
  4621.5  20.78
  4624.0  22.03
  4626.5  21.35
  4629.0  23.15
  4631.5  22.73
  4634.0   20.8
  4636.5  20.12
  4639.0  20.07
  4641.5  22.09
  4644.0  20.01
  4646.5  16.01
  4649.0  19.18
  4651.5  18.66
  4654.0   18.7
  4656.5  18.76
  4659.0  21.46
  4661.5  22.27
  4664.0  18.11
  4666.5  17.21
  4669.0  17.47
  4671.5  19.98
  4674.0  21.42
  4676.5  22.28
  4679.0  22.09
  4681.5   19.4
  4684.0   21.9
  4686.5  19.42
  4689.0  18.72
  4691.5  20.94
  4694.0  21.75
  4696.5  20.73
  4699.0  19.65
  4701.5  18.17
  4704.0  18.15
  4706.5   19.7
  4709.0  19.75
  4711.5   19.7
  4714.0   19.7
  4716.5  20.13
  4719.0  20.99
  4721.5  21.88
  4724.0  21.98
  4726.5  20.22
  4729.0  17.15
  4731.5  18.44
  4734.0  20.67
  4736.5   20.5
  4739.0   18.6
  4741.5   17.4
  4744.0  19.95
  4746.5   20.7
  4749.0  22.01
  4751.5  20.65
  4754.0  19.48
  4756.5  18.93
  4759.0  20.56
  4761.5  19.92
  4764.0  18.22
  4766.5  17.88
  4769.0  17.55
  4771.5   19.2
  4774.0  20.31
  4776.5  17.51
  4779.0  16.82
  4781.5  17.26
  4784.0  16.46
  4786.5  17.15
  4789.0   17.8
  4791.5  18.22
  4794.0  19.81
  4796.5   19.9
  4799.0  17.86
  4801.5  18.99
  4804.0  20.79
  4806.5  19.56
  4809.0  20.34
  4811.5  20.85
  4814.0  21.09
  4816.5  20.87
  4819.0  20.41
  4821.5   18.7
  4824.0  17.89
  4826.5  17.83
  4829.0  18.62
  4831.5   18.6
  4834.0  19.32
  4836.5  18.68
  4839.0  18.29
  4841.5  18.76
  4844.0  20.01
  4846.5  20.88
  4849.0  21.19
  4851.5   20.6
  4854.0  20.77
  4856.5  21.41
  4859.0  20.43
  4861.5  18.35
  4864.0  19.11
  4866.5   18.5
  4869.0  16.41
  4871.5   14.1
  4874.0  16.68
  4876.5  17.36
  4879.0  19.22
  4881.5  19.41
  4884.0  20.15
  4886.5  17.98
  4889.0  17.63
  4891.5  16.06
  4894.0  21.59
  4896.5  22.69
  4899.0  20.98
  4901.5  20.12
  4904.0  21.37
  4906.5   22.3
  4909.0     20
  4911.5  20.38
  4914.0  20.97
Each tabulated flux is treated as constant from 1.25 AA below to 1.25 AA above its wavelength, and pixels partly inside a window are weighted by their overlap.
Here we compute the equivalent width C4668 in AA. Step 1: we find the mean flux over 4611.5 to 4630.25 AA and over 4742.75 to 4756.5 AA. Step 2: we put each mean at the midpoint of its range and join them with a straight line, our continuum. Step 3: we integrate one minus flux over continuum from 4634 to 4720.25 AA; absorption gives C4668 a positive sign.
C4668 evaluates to 4.0 AA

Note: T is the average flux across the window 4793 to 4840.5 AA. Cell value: 19.4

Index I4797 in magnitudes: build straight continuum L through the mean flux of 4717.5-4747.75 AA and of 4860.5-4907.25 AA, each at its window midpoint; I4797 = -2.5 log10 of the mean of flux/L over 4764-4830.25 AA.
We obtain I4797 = 0.04 mag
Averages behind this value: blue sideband 19.9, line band 18.8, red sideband 18.9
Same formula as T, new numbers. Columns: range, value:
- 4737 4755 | 19.9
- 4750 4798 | 18.6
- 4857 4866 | 19.4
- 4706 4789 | 19.3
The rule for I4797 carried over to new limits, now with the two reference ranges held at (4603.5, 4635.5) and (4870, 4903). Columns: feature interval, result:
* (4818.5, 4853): -0.002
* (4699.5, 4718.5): 0.051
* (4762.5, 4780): 0.087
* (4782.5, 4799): 0.082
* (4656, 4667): 0.053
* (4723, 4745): 0.039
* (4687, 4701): 0.015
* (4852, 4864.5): -0.060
